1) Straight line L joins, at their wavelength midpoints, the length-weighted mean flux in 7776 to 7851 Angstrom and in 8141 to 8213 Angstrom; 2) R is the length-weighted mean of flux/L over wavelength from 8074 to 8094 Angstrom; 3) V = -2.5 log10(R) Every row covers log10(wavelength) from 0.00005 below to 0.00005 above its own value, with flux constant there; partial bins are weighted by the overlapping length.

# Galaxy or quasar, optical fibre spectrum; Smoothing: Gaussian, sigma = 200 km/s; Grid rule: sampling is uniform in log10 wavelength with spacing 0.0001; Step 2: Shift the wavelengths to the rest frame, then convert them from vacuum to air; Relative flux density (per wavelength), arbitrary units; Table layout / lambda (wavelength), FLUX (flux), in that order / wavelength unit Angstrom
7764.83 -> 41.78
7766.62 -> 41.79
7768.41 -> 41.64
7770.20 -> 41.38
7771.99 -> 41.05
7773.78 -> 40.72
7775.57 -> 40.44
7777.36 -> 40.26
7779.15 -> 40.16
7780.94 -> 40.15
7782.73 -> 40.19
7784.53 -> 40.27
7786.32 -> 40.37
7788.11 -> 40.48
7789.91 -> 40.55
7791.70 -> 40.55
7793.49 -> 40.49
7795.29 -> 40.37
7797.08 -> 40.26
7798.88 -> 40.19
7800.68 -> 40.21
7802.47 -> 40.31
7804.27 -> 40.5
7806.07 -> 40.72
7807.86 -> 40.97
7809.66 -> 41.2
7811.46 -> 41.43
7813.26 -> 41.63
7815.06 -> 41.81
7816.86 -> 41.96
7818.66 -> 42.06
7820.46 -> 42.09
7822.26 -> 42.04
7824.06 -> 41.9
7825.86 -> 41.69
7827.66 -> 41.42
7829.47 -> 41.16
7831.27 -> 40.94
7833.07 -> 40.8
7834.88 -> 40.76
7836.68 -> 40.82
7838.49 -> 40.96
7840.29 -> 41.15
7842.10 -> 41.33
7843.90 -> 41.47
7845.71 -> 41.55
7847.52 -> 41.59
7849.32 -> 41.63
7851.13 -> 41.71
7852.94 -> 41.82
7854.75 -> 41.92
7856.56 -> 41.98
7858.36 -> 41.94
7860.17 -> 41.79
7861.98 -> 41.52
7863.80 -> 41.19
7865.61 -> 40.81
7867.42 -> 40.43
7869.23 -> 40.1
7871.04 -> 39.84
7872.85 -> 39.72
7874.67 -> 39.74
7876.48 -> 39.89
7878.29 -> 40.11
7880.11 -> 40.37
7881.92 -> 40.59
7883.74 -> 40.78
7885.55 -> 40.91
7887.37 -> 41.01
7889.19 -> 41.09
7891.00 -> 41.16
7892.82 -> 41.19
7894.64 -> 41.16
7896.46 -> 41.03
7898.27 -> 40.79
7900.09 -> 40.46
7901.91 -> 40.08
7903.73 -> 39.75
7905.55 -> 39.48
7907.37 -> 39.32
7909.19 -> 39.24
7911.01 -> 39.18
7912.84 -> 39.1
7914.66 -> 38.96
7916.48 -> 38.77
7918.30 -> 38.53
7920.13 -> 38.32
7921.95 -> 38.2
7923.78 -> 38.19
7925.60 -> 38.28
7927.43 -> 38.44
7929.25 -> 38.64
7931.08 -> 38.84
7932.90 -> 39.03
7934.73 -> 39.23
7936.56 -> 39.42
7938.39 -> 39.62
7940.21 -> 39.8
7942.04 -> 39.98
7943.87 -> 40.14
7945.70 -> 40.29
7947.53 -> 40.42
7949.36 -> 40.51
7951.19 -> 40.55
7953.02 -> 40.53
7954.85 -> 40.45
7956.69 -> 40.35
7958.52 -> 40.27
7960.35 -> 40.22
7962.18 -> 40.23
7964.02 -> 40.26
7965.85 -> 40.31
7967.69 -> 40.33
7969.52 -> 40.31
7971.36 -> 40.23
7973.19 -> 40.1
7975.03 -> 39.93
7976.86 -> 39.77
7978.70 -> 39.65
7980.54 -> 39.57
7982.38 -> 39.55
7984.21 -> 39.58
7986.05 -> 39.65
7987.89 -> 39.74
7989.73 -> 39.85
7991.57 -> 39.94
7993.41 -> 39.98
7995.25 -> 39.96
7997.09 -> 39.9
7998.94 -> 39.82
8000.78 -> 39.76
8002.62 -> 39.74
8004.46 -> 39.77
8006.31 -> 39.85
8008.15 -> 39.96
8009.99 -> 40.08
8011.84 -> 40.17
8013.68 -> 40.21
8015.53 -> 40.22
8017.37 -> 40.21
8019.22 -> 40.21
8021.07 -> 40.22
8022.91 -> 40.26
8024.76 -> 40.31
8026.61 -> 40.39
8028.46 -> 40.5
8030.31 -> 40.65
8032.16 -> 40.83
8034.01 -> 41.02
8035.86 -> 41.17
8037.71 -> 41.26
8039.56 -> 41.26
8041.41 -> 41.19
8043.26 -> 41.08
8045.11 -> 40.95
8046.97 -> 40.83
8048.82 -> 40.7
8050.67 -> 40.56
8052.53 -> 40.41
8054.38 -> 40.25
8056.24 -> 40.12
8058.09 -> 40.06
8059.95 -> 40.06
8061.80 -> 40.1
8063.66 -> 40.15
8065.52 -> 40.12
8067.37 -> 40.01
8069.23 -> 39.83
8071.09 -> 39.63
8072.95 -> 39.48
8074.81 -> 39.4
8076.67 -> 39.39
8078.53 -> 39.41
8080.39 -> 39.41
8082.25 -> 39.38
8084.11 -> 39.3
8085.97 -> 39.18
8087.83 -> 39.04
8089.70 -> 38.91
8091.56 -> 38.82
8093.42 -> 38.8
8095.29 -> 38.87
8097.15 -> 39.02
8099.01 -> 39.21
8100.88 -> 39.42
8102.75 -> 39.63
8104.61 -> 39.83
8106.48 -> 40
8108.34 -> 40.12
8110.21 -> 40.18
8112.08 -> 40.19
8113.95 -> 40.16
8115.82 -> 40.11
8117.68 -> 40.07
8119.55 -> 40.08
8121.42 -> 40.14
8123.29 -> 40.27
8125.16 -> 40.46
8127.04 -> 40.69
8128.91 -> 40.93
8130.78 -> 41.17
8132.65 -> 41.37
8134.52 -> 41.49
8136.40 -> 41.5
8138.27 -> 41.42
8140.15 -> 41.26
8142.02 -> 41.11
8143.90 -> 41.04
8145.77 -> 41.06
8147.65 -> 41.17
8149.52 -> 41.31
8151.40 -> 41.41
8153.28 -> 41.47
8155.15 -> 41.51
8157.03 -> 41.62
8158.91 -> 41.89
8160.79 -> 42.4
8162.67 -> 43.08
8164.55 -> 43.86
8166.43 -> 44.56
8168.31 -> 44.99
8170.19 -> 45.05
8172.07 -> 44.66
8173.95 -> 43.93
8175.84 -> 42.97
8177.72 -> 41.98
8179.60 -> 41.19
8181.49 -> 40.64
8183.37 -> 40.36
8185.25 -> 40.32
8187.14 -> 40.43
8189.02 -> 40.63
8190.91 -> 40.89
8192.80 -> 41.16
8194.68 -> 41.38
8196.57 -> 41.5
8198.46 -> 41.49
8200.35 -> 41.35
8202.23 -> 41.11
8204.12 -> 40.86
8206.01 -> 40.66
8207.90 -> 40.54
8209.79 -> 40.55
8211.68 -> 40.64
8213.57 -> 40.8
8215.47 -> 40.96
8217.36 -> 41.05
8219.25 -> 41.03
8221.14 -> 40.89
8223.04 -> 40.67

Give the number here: 0.06 mag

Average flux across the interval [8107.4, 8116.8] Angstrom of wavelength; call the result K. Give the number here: 40.2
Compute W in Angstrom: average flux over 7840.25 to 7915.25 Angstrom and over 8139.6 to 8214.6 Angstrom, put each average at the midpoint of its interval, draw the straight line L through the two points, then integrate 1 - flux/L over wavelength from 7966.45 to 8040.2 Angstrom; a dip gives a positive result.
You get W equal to 1.8 Angstrom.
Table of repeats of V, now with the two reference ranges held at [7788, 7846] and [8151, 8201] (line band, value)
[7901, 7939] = 0.07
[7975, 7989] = 0.05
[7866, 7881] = 0.03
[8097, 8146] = 0.04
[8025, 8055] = 0.02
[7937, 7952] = 0.03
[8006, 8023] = 0.04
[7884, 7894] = 0.01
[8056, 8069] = 0.04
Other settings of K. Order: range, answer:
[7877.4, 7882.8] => 40.3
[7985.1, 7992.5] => 39.8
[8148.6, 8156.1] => 41.4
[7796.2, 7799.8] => 40.1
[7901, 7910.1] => 39.6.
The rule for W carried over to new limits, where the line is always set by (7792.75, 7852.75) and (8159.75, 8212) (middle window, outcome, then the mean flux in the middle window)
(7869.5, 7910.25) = 0.97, 40.3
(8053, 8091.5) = 1.88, 39.7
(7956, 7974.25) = 0.54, 40.3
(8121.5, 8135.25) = 0.31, 40.9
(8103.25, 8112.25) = 0.37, 40.1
